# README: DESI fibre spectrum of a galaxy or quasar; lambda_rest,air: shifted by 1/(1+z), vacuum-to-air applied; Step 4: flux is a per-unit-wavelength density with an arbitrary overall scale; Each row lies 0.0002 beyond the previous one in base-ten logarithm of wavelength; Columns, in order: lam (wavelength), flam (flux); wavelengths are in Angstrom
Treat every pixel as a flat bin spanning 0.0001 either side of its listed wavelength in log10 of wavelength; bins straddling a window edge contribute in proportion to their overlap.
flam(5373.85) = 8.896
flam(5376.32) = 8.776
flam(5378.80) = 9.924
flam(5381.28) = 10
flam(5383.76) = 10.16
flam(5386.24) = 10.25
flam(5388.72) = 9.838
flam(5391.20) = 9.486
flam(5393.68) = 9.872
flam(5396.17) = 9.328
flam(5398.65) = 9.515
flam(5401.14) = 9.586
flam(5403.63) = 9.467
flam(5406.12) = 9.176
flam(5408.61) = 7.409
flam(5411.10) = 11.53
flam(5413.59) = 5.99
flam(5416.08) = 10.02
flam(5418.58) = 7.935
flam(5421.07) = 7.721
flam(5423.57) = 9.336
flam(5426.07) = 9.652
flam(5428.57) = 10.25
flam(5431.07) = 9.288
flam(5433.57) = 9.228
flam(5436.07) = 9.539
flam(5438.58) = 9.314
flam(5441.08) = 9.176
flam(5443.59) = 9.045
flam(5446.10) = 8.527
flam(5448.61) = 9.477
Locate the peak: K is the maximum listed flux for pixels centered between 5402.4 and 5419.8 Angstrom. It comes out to 11.53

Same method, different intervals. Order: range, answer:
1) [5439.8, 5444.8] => 9.176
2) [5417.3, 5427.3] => 9.652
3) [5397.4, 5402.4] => 9.586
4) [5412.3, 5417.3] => 10.02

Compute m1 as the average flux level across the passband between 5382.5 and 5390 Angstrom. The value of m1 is 10.1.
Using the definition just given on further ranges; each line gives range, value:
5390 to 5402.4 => 9.56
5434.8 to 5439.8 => 9.42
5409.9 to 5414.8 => 8.76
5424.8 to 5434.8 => 9.6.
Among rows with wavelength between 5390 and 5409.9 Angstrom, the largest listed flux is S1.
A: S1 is 9.872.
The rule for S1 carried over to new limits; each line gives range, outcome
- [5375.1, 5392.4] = 10.25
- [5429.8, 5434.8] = 9.288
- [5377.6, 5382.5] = 10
